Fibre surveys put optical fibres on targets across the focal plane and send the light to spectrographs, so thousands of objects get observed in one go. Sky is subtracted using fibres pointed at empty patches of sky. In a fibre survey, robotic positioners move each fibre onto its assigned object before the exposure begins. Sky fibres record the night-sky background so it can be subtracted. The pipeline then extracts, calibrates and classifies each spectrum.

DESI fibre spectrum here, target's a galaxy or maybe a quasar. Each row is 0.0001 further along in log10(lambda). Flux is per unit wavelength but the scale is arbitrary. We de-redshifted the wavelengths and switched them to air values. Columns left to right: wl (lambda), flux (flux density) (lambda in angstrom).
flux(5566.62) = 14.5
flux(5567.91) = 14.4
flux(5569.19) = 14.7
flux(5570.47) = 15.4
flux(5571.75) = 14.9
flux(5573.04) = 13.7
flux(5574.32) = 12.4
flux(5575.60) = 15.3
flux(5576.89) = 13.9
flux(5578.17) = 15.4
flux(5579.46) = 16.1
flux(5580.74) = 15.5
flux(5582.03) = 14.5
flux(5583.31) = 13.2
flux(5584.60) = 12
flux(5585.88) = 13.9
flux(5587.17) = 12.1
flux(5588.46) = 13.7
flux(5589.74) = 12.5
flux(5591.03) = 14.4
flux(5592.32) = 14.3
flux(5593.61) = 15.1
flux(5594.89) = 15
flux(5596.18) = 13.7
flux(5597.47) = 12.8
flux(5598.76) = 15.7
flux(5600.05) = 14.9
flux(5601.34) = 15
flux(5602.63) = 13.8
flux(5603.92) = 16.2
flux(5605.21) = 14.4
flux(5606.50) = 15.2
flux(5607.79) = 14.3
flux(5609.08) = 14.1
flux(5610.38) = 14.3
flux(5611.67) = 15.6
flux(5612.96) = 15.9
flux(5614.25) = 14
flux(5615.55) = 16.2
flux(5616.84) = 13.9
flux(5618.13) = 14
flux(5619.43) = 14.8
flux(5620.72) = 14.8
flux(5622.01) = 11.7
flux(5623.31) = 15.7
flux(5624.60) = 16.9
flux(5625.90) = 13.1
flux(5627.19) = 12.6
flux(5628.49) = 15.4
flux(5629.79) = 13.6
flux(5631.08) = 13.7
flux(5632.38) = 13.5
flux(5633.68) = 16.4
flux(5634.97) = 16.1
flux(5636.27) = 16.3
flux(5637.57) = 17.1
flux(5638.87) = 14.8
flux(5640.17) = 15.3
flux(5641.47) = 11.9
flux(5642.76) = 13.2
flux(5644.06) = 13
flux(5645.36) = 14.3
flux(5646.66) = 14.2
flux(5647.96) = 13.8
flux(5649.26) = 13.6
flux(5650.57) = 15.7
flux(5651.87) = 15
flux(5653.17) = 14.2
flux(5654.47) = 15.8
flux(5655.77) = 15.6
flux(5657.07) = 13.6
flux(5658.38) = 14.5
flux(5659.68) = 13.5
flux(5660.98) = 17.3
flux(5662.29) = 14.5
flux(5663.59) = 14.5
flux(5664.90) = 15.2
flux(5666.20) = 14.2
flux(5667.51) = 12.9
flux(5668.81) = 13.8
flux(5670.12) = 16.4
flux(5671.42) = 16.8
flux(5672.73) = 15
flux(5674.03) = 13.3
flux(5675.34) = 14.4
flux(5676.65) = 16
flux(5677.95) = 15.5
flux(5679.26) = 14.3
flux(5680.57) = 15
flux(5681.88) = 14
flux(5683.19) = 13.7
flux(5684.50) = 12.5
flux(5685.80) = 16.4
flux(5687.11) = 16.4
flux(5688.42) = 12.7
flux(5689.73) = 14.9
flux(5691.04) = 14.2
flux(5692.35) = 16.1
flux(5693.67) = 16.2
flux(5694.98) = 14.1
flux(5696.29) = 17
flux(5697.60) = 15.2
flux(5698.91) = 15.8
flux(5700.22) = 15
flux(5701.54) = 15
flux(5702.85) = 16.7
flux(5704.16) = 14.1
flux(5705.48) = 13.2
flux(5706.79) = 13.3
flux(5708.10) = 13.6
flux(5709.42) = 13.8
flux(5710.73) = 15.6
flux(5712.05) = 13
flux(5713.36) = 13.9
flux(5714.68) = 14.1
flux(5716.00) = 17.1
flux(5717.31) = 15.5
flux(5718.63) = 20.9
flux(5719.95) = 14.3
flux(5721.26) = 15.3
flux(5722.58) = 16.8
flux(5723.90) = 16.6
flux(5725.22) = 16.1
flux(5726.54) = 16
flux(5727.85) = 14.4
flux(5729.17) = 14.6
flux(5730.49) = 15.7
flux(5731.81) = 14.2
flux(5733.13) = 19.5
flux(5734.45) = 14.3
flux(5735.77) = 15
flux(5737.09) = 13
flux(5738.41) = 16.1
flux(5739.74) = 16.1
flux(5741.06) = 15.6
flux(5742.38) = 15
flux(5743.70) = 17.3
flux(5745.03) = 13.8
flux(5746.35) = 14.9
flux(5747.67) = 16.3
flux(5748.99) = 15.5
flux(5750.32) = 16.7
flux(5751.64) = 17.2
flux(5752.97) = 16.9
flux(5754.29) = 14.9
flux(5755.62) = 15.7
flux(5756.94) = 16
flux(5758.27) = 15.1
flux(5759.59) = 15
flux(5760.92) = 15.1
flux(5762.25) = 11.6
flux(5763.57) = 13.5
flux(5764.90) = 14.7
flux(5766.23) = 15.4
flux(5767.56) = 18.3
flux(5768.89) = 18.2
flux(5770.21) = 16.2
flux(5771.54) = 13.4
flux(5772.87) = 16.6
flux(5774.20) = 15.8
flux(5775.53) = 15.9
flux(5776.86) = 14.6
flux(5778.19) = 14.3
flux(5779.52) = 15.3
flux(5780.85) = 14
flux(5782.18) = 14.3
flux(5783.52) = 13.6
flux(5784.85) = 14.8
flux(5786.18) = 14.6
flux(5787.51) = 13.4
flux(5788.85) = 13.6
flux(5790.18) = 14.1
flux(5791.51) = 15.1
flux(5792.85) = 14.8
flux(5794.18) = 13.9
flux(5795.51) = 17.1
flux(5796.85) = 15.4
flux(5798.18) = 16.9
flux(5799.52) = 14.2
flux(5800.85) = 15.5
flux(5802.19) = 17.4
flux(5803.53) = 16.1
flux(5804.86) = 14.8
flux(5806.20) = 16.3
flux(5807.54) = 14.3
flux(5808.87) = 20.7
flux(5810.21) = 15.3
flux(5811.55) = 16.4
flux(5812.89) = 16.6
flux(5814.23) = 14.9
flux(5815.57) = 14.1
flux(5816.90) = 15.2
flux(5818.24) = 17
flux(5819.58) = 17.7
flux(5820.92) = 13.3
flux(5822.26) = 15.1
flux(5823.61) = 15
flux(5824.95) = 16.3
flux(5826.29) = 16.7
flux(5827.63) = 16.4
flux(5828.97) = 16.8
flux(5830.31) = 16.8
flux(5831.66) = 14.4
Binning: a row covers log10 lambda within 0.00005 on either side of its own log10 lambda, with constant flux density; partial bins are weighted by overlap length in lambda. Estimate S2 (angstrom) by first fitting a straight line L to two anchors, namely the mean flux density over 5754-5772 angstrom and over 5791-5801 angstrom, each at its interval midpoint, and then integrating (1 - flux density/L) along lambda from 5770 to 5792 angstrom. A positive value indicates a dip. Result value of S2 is 0.95 angstrom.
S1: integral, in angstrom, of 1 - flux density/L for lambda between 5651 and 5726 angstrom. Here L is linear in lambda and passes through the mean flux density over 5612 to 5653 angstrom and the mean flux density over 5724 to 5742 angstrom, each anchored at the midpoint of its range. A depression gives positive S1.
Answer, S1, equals 0.3 angstrom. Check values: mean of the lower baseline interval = 14.5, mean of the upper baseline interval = 15.5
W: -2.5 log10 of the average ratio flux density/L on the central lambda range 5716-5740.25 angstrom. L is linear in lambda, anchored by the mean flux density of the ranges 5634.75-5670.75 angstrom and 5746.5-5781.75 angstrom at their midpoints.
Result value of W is -0.05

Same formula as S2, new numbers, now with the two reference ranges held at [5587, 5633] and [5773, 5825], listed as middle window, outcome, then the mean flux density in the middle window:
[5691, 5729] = -1.02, 15.3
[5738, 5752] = -0.72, 15.8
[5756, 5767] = 0.38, 14.6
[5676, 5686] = 0.10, 14.6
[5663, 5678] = -0.13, 14.8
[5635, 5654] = 0.04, 14.5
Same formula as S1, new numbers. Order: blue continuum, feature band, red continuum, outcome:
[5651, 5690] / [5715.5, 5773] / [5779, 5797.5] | -4.1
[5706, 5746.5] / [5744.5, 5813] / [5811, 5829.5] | 1.0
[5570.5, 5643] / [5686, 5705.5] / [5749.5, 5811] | -0.4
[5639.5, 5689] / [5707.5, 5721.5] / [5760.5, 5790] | -0.5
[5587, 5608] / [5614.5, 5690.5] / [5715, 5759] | 1.6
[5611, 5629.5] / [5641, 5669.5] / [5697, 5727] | 1.0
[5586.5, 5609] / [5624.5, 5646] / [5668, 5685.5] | 0.0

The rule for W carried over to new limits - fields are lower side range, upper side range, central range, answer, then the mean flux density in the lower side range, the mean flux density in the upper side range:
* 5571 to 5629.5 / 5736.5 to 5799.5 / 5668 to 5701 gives -0.01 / 14.4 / 15.2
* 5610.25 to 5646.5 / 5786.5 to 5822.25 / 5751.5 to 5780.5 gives -0.01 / 14.6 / 15.5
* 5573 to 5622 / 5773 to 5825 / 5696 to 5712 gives 0.01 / 14.4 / 15.3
